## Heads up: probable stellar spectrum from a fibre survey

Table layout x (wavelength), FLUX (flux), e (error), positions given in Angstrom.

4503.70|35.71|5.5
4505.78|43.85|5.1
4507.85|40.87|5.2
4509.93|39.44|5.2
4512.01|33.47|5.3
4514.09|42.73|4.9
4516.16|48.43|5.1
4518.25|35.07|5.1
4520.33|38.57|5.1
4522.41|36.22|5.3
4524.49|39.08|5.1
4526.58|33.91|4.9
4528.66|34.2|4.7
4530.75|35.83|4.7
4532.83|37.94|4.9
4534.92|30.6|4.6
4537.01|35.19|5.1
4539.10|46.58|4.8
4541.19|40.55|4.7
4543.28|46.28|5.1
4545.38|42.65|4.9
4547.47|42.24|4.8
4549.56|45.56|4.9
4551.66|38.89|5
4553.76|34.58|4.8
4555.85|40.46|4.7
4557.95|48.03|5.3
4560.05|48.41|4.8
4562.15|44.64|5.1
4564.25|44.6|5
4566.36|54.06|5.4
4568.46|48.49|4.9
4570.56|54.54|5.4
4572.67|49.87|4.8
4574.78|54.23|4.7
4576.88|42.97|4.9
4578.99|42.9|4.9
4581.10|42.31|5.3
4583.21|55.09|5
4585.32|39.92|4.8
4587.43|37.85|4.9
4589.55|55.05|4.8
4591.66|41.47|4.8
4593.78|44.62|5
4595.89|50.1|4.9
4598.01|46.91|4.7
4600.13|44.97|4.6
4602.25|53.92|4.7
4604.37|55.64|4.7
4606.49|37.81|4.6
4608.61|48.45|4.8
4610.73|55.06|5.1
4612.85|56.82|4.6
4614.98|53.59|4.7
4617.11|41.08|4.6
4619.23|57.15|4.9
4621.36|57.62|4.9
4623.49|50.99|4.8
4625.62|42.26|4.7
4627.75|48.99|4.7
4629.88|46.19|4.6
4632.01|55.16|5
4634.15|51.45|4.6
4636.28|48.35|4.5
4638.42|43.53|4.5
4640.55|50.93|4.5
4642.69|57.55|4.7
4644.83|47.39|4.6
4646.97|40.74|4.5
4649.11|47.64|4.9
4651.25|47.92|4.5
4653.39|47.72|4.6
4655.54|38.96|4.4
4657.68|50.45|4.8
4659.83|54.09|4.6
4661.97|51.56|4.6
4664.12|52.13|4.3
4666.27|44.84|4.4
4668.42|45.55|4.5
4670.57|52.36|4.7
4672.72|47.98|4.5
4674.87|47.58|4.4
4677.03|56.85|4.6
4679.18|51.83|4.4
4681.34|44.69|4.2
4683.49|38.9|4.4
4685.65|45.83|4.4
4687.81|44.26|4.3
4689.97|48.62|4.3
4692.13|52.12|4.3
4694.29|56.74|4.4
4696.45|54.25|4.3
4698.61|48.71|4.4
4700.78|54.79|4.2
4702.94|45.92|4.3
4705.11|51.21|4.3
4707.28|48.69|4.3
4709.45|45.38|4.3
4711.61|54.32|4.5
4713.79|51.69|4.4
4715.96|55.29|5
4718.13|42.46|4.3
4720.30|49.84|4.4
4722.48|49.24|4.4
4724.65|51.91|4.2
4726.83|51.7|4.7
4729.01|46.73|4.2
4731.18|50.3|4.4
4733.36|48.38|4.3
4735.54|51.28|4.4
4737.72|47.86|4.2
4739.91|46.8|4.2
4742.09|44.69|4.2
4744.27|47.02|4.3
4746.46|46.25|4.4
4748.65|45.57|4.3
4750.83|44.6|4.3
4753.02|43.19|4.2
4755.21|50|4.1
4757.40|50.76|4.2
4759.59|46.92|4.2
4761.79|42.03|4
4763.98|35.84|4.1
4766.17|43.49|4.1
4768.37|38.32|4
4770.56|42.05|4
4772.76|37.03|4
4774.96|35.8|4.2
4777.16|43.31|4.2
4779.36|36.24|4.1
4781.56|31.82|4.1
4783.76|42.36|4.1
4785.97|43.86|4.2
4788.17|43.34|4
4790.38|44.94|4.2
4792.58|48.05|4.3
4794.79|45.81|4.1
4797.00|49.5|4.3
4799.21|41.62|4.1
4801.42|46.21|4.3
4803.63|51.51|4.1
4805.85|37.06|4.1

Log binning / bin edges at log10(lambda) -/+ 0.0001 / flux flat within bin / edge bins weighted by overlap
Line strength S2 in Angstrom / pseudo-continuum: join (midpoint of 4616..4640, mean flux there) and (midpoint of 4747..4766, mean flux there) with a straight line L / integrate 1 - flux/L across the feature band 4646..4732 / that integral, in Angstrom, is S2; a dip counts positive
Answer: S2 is -3.39 Angstrom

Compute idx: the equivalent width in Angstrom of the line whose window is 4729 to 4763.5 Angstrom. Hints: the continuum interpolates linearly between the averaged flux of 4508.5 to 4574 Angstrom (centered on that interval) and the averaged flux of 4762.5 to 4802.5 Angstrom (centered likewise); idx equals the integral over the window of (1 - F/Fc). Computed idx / -4.3 Angstrom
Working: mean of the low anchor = 41.7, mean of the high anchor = 41.7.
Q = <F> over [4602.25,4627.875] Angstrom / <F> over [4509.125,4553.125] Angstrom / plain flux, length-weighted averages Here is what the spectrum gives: 1.3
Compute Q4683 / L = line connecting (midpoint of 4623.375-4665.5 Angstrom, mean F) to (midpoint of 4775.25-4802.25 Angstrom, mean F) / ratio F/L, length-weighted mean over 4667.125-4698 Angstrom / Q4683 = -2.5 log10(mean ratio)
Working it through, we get -0.05 mag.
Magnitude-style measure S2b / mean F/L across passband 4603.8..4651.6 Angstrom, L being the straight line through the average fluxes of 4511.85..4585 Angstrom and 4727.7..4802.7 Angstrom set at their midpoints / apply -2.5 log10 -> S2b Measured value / -0.15 mag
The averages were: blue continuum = 42.7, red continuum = 44.2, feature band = 49.6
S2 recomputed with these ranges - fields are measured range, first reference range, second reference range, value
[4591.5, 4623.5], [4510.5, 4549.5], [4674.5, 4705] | -4.2 Angstrom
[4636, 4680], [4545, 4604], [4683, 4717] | -0.1 Angstrom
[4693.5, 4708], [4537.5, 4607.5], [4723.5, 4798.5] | -2.1 Angstrom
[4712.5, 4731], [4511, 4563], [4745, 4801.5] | -3.3 Angstrom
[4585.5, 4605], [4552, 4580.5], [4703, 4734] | -0.1 Angstrom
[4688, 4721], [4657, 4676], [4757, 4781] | -3.0 Angstrom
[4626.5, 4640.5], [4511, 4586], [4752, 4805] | -2.1 Angstrom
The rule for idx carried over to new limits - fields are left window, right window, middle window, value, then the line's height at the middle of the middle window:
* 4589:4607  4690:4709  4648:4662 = 0.5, 49.8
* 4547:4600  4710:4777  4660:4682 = -1.7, 46.2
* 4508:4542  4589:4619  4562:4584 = -1.9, 44.8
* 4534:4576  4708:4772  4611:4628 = -2.2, 45.4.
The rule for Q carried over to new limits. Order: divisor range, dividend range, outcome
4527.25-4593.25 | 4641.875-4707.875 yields 1.12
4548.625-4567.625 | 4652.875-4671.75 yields 1.10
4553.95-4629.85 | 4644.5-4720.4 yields 1.02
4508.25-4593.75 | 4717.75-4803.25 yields 1.05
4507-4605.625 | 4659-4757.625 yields 1.13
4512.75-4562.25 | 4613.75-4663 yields 1.23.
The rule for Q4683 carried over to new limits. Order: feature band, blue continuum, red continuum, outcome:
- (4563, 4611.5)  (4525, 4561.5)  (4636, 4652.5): -0.10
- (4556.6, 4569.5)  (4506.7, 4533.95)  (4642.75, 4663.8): -0.16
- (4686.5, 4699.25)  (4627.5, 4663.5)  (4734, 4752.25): -0.07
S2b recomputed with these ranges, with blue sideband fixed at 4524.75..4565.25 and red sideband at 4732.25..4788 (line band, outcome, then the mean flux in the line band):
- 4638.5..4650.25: -0.158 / 48.4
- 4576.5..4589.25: -0.080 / 44.2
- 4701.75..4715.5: -0.167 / 49.8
